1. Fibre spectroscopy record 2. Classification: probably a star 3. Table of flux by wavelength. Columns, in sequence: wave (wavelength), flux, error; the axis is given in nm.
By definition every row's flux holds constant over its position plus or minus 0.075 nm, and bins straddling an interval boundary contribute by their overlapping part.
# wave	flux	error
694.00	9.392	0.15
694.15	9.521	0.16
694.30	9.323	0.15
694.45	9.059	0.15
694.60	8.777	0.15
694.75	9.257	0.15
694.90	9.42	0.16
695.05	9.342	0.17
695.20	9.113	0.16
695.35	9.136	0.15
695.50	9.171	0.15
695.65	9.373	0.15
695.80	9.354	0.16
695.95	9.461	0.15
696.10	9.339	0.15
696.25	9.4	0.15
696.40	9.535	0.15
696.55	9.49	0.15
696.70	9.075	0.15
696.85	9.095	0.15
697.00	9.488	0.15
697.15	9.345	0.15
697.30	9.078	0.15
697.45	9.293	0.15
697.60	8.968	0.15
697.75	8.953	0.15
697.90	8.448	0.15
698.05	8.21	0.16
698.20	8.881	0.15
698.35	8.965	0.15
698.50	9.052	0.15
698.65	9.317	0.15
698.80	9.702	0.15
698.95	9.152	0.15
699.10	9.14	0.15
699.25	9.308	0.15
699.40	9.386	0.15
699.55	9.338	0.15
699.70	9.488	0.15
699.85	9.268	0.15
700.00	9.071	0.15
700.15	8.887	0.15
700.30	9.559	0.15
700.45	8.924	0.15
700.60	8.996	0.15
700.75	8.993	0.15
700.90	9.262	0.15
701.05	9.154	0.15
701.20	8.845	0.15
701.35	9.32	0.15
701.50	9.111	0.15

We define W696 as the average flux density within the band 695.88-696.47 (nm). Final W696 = 9.43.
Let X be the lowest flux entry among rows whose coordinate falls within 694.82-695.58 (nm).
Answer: 9.113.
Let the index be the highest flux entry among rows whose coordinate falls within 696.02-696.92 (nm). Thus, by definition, 9.535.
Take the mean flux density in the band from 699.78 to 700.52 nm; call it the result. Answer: 9.14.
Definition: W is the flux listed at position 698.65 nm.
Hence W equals 9.317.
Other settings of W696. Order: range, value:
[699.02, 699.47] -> 9.28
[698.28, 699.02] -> 9.24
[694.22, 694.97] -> 9.17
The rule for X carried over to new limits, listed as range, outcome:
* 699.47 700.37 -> 8.887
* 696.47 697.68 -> 8.968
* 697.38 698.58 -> 8.21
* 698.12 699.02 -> 8.881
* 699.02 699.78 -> 9.14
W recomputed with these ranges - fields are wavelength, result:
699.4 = 9.386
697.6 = 8.968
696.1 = 9.339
